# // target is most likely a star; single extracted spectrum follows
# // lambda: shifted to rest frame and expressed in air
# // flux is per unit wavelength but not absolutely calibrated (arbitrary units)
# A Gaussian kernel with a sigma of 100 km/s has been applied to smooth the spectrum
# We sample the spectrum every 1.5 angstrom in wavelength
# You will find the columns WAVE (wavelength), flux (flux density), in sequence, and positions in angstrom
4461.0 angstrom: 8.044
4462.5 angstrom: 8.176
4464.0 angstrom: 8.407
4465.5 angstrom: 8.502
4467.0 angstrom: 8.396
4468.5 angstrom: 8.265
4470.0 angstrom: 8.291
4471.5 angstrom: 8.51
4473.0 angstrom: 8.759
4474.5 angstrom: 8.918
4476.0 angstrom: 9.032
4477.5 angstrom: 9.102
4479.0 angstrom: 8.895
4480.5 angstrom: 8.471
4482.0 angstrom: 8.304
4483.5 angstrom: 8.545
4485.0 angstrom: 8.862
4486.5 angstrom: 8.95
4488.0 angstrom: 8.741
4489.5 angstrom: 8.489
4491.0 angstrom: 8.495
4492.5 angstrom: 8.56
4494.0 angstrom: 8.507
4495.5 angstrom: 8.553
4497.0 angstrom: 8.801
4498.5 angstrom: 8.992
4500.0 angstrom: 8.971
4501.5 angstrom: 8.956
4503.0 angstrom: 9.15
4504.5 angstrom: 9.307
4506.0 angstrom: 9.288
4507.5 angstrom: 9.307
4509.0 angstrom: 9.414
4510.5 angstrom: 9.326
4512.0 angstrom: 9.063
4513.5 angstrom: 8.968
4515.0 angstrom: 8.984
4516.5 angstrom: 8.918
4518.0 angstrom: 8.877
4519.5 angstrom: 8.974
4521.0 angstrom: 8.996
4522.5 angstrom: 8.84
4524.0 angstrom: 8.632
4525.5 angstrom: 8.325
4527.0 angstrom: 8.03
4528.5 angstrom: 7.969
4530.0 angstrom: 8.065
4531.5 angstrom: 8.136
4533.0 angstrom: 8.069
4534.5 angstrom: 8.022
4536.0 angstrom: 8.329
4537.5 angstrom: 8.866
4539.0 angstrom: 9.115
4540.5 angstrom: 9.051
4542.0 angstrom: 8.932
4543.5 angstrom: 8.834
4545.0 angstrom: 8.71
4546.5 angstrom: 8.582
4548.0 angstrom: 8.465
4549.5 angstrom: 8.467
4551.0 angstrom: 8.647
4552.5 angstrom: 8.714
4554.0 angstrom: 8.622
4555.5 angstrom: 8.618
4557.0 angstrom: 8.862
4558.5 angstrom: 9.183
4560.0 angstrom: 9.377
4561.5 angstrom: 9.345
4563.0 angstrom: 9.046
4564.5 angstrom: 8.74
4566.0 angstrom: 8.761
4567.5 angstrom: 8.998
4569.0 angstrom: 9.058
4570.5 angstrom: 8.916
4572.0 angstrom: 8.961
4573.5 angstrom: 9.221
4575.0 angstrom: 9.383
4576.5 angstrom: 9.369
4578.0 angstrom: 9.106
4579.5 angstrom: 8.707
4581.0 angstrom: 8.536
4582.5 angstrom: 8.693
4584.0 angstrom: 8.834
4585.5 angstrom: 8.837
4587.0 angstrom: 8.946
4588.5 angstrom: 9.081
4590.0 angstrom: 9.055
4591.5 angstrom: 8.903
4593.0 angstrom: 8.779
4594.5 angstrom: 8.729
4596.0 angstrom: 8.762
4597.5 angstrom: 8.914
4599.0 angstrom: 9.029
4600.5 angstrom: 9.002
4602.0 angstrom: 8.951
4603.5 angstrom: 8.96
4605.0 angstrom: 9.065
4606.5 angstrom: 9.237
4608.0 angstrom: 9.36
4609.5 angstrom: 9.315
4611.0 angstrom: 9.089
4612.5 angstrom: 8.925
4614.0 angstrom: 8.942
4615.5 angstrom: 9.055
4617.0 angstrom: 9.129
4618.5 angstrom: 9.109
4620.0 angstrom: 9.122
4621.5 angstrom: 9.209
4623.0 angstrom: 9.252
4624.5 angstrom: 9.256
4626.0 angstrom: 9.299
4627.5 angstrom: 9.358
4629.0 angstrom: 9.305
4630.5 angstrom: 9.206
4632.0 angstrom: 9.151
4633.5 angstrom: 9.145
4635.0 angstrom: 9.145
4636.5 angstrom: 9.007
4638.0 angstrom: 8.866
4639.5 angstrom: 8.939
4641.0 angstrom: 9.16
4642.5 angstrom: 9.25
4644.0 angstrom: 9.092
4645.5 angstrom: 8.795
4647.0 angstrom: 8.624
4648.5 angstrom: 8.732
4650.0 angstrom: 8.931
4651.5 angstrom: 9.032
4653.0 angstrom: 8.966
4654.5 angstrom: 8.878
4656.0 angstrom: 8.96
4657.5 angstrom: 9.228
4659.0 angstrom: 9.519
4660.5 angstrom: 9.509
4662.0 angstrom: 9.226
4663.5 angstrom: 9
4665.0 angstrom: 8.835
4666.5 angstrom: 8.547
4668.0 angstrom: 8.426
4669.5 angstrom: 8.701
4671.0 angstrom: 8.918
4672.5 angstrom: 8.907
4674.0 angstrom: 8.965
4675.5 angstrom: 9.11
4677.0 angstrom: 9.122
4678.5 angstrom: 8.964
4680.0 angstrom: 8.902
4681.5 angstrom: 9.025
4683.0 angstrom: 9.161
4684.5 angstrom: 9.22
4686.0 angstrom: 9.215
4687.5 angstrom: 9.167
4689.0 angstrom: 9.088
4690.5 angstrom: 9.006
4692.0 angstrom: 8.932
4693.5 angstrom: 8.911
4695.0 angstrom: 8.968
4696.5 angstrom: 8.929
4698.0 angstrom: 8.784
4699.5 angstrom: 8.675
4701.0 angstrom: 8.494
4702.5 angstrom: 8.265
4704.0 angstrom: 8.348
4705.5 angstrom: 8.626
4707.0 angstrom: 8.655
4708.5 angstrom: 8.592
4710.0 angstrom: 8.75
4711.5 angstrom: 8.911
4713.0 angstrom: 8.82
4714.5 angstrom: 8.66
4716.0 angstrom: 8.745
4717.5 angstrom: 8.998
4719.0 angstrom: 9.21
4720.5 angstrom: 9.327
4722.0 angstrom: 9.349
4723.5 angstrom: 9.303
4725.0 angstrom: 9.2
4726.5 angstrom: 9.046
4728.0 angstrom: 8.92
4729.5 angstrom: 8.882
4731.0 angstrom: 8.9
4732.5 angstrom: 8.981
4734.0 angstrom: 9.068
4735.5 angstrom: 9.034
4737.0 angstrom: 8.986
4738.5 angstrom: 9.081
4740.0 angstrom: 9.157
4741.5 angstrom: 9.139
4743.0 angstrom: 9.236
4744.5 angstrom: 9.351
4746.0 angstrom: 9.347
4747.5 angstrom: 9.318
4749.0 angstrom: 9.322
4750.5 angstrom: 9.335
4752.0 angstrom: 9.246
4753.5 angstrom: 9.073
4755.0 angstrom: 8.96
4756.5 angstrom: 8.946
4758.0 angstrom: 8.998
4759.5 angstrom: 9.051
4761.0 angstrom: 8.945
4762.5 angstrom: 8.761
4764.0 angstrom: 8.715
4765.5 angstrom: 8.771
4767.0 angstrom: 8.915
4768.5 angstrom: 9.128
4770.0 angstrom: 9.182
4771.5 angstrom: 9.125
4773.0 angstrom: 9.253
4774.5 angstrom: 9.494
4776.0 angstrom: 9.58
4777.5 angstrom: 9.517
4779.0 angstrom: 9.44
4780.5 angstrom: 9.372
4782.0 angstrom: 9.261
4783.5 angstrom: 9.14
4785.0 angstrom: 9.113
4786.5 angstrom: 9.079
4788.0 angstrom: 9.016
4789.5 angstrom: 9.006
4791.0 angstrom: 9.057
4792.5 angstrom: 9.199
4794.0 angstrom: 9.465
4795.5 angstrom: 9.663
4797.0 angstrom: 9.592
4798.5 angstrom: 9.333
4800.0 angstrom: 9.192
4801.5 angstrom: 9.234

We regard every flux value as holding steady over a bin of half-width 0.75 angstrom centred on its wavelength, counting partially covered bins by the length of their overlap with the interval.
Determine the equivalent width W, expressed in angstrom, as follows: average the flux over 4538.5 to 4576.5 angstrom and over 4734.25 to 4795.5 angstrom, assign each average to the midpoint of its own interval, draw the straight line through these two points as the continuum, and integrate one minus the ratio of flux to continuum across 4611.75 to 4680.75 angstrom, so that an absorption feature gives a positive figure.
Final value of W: -0.2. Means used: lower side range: 8.91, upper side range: 9.16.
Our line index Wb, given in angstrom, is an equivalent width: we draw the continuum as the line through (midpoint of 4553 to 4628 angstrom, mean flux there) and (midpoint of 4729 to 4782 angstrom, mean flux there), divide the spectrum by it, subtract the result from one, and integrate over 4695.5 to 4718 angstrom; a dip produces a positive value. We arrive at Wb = 1.03 angstrom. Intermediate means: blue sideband 9.02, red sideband 9.13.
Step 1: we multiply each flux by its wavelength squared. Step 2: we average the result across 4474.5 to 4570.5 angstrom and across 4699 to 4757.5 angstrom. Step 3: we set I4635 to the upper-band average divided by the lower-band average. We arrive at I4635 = 1.1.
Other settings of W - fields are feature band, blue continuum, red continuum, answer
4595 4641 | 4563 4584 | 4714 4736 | -0.6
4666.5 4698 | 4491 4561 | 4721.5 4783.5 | 0.2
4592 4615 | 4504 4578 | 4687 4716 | -0.5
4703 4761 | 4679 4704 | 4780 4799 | 0.2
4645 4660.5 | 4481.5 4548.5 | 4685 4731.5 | -0.3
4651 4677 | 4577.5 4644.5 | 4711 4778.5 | 0.2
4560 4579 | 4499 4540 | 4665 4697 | -0.5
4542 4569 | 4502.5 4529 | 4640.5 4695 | 0.3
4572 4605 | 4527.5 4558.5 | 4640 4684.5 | -0.8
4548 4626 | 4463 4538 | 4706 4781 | -1.3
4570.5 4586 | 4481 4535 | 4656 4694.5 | -0.2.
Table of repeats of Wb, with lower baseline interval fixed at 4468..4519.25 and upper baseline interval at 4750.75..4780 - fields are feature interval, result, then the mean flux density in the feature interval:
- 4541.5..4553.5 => 0.3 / 8.66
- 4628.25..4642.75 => -0.2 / 9.11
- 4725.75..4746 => 0.0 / 9.07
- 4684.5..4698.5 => 0.0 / 9.02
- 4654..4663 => -0.2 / 9.22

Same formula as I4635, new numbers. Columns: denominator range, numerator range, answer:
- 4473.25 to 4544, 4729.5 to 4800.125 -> 1.17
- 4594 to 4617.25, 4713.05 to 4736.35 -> 1.05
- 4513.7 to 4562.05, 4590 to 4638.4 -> 1.08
